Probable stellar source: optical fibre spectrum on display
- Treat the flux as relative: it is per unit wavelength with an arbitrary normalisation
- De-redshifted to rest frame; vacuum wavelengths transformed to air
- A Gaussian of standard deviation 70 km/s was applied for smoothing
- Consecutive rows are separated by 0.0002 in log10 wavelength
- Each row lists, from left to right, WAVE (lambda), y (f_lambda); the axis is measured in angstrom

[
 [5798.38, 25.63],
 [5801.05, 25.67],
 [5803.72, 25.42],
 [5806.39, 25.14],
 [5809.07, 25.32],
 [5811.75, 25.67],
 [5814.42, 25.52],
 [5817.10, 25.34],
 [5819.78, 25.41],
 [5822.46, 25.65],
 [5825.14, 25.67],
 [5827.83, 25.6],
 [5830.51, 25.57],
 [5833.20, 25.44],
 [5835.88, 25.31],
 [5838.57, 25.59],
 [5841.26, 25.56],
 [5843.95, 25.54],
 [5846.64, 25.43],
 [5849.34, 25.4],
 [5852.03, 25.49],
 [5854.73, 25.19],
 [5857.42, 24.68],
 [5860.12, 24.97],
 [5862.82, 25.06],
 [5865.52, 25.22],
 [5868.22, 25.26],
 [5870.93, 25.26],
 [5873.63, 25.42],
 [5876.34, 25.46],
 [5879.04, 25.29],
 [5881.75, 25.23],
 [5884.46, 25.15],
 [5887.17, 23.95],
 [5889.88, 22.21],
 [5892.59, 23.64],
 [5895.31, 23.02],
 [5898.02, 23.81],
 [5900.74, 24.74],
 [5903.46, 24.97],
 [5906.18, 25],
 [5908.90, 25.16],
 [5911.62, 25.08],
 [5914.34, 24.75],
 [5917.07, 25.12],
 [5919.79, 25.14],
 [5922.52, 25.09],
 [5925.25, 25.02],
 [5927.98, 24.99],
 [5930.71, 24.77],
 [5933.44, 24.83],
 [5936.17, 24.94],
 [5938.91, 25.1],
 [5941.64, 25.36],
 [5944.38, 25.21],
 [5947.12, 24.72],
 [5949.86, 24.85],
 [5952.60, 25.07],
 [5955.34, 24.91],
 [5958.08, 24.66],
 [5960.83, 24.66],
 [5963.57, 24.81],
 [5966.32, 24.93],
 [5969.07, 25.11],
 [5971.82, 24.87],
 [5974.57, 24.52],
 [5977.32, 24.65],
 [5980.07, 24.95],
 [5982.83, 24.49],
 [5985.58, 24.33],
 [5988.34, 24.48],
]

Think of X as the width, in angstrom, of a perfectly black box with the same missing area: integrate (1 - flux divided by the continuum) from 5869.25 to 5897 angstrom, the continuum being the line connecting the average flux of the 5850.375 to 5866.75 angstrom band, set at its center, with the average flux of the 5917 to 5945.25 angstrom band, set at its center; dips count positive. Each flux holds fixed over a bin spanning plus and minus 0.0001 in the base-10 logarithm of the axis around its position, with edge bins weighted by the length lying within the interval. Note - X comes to 0.7 angstrom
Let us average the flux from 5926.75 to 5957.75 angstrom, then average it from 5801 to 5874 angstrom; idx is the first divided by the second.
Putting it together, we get 0.98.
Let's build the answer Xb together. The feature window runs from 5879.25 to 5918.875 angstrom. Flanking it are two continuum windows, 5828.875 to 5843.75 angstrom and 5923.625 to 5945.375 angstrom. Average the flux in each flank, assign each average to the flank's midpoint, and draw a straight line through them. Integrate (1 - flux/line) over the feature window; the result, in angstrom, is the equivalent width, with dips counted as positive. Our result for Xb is 1.18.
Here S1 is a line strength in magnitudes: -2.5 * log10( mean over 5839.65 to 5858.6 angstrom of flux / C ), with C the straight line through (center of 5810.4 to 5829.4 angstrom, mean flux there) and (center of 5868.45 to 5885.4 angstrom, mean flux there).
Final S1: 0.004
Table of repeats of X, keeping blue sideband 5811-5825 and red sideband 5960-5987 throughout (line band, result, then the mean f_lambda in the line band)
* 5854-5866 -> 0.2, 25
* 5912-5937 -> 0.0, 25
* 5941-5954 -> -0.1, 25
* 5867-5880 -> 0.0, 25.3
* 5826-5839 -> 0.0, 25.5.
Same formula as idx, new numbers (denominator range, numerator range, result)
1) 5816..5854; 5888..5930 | 0.96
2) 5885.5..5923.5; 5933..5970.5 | 1.02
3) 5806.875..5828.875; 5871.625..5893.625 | 0.96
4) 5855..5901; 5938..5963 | 1.01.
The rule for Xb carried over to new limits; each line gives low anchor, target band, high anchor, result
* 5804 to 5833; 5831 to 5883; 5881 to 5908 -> -1.0 angstrom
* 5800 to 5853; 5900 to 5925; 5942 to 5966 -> 0.1 angstrom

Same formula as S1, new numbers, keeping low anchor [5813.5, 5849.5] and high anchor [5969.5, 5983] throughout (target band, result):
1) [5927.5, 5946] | 0.00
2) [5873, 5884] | 0.00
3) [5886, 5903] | 0.07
